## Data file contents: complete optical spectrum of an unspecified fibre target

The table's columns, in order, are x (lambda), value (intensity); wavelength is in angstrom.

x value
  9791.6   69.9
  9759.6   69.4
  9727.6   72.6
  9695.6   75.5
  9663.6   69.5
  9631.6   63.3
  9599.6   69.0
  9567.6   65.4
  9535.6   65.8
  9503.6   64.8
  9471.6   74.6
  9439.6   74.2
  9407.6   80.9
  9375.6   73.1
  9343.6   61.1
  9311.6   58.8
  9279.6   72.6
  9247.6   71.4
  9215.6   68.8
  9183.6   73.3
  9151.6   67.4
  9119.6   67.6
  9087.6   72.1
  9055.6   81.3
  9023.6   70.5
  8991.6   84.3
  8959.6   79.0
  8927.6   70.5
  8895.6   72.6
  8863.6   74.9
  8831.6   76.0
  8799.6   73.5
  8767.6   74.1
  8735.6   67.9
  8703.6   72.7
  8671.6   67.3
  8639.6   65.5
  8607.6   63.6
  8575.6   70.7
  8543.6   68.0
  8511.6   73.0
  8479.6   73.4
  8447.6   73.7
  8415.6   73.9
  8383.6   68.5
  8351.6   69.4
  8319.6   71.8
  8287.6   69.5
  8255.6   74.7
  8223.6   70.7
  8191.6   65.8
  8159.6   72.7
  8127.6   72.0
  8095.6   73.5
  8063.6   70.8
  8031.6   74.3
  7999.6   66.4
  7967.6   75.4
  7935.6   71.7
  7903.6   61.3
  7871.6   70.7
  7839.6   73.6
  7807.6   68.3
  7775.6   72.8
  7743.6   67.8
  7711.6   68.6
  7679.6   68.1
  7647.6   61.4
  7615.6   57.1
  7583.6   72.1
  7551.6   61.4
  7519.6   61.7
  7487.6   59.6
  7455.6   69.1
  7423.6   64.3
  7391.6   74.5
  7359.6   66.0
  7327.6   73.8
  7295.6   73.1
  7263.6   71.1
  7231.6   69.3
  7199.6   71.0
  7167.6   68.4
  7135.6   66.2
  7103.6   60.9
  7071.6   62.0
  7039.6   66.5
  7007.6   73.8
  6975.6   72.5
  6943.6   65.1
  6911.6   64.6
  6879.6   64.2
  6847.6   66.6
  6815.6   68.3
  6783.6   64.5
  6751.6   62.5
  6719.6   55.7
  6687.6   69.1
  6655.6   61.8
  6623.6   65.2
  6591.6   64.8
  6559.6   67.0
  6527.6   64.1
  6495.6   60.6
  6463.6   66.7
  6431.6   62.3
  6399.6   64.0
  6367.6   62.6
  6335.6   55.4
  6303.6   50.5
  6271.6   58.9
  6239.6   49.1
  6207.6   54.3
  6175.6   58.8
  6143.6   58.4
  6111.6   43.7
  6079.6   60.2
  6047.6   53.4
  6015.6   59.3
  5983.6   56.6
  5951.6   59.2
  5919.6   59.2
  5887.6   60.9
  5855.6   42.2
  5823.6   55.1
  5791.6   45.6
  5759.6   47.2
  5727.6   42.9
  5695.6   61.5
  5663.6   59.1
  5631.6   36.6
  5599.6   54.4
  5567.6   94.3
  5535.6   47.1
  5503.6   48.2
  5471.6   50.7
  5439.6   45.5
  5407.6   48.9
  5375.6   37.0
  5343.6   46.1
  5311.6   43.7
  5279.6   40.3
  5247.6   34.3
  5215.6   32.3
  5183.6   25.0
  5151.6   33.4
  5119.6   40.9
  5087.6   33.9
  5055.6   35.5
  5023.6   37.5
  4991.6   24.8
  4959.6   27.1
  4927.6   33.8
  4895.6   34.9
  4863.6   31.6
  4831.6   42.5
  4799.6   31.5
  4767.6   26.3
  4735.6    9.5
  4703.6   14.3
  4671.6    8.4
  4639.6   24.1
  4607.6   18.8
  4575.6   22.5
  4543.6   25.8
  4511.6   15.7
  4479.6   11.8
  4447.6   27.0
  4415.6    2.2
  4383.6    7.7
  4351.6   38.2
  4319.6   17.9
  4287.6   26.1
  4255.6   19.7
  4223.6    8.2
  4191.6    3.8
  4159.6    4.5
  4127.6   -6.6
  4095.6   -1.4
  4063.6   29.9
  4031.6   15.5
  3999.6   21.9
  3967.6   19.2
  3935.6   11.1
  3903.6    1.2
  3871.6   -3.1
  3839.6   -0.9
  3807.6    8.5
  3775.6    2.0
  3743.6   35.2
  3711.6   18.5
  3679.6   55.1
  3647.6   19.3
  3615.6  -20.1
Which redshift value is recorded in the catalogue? 0.204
